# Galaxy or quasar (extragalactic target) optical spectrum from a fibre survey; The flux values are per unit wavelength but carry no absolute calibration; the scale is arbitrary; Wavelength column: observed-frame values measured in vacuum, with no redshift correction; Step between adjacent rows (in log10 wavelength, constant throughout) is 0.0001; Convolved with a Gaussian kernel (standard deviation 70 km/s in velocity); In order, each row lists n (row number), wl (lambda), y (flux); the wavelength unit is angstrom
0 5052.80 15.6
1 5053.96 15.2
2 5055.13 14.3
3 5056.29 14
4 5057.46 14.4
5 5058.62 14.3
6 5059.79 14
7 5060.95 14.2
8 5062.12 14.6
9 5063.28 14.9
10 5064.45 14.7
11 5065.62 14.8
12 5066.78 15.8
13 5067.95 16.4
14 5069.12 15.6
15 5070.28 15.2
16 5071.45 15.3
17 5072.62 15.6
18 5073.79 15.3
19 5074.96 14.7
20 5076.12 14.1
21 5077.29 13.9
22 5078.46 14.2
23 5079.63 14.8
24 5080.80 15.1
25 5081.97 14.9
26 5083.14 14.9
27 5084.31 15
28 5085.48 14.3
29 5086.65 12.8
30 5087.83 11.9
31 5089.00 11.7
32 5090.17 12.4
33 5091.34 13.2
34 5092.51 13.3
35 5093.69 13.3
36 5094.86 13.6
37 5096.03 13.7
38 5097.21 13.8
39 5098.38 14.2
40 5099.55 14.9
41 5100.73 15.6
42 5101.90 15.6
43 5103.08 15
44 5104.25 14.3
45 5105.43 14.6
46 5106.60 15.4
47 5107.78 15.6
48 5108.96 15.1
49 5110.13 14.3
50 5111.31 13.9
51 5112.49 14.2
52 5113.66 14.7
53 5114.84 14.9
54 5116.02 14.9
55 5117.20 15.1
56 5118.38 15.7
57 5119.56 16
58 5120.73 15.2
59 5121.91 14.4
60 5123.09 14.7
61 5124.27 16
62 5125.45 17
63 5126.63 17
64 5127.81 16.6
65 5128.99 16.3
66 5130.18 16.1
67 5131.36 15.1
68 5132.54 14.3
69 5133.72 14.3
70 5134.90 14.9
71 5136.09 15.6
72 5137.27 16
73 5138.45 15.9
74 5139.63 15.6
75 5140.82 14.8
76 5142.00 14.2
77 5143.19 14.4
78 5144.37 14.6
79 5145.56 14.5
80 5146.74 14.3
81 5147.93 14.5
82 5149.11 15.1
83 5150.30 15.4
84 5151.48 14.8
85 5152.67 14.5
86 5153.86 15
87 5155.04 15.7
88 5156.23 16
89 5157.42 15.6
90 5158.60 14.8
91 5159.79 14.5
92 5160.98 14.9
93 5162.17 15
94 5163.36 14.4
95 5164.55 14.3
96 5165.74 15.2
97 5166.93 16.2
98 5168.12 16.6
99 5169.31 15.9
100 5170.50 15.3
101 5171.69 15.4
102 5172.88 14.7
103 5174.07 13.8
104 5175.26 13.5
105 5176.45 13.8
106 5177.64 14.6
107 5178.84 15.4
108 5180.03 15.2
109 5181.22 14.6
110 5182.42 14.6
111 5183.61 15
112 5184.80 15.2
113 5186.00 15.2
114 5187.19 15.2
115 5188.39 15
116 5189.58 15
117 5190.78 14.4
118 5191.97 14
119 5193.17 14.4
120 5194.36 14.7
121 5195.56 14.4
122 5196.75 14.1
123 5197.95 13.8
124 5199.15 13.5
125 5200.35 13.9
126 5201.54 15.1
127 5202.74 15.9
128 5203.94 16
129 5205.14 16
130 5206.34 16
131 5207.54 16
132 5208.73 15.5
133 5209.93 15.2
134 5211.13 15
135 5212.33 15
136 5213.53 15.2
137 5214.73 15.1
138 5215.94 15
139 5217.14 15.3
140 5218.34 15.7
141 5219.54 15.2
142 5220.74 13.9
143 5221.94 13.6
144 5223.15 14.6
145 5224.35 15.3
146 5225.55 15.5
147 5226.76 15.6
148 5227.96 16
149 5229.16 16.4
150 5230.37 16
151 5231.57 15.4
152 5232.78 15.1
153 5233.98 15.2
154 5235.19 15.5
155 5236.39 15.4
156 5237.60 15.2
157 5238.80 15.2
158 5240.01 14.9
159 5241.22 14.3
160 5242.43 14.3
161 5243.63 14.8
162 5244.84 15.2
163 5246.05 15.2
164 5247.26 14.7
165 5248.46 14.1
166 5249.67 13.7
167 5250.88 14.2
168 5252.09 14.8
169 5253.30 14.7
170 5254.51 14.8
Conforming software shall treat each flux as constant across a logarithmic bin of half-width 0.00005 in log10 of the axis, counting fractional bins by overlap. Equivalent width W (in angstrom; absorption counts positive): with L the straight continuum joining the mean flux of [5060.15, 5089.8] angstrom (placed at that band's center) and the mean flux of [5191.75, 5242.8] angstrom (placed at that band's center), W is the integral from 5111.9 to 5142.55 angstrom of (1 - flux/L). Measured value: -1.28 angstrom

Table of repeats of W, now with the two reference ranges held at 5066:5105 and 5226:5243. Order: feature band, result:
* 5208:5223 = 0.2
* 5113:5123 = -0.3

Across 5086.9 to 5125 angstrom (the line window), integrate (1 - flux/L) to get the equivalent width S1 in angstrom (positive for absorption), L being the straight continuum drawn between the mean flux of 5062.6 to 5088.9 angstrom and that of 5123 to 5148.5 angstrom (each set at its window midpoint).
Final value 1.51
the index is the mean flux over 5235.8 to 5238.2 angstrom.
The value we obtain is 15.3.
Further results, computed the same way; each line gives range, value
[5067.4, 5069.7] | 16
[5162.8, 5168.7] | 15.3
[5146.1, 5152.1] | 14.8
